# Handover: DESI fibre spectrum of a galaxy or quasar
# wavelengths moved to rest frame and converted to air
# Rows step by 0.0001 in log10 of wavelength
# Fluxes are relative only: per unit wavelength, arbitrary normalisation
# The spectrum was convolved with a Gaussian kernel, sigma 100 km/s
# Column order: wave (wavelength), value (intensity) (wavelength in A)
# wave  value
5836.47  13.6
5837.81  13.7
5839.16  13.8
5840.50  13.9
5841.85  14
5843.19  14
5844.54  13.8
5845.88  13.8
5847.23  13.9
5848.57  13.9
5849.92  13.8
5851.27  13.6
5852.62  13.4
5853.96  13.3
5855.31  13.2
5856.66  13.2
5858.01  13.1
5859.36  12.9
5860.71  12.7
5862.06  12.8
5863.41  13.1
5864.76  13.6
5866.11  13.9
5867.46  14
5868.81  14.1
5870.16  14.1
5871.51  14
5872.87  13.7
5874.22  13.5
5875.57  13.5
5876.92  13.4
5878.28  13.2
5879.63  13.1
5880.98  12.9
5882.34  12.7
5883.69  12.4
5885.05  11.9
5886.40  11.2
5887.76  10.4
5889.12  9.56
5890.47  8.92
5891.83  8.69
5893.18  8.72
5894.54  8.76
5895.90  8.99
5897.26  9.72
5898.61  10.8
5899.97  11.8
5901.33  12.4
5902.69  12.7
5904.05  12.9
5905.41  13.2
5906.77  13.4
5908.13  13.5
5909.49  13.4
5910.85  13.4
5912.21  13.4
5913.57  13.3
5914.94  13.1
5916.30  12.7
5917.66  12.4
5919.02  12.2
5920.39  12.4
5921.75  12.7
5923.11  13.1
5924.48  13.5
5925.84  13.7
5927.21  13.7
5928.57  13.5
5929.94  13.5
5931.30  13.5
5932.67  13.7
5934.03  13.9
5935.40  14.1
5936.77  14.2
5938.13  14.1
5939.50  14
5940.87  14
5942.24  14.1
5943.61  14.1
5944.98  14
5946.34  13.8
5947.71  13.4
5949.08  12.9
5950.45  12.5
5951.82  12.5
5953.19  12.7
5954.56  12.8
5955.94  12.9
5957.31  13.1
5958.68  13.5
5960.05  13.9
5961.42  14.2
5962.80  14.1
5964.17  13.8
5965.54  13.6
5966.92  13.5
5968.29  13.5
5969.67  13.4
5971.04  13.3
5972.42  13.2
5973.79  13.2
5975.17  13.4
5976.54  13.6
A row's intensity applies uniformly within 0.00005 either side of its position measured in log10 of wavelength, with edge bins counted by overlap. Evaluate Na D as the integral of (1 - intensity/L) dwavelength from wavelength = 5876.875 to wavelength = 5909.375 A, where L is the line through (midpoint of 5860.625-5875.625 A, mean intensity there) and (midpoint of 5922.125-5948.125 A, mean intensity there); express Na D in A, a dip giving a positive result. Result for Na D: 5.3 A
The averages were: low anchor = 13.6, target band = 11.5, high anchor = 13.8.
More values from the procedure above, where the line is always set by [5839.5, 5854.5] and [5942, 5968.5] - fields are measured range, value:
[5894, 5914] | 2.17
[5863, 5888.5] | 1.13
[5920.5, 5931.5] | 0.15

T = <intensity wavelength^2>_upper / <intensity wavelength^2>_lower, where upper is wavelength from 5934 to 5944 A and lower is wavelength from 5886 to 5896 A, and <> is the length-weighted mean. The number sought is 1.52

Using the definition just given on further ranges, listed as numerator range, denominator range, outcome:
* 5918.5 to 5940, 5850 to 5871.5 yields 1.03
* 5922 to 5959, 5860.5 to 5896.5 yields 1.14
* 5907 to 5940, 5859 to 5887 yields 1.03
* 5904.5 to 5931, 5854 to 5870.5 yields 1.00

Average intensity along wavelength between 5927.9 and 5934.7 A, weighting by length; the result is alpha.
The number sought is 13.6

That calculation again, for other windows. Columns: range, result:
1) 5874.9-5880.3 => 13.3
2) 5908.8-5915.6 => 13.3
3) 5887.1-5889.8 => 9.98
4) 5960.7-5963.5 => 14.1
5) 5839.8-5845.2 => 13.9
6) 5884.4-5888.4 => 11.2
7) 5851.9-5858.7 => 13.2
